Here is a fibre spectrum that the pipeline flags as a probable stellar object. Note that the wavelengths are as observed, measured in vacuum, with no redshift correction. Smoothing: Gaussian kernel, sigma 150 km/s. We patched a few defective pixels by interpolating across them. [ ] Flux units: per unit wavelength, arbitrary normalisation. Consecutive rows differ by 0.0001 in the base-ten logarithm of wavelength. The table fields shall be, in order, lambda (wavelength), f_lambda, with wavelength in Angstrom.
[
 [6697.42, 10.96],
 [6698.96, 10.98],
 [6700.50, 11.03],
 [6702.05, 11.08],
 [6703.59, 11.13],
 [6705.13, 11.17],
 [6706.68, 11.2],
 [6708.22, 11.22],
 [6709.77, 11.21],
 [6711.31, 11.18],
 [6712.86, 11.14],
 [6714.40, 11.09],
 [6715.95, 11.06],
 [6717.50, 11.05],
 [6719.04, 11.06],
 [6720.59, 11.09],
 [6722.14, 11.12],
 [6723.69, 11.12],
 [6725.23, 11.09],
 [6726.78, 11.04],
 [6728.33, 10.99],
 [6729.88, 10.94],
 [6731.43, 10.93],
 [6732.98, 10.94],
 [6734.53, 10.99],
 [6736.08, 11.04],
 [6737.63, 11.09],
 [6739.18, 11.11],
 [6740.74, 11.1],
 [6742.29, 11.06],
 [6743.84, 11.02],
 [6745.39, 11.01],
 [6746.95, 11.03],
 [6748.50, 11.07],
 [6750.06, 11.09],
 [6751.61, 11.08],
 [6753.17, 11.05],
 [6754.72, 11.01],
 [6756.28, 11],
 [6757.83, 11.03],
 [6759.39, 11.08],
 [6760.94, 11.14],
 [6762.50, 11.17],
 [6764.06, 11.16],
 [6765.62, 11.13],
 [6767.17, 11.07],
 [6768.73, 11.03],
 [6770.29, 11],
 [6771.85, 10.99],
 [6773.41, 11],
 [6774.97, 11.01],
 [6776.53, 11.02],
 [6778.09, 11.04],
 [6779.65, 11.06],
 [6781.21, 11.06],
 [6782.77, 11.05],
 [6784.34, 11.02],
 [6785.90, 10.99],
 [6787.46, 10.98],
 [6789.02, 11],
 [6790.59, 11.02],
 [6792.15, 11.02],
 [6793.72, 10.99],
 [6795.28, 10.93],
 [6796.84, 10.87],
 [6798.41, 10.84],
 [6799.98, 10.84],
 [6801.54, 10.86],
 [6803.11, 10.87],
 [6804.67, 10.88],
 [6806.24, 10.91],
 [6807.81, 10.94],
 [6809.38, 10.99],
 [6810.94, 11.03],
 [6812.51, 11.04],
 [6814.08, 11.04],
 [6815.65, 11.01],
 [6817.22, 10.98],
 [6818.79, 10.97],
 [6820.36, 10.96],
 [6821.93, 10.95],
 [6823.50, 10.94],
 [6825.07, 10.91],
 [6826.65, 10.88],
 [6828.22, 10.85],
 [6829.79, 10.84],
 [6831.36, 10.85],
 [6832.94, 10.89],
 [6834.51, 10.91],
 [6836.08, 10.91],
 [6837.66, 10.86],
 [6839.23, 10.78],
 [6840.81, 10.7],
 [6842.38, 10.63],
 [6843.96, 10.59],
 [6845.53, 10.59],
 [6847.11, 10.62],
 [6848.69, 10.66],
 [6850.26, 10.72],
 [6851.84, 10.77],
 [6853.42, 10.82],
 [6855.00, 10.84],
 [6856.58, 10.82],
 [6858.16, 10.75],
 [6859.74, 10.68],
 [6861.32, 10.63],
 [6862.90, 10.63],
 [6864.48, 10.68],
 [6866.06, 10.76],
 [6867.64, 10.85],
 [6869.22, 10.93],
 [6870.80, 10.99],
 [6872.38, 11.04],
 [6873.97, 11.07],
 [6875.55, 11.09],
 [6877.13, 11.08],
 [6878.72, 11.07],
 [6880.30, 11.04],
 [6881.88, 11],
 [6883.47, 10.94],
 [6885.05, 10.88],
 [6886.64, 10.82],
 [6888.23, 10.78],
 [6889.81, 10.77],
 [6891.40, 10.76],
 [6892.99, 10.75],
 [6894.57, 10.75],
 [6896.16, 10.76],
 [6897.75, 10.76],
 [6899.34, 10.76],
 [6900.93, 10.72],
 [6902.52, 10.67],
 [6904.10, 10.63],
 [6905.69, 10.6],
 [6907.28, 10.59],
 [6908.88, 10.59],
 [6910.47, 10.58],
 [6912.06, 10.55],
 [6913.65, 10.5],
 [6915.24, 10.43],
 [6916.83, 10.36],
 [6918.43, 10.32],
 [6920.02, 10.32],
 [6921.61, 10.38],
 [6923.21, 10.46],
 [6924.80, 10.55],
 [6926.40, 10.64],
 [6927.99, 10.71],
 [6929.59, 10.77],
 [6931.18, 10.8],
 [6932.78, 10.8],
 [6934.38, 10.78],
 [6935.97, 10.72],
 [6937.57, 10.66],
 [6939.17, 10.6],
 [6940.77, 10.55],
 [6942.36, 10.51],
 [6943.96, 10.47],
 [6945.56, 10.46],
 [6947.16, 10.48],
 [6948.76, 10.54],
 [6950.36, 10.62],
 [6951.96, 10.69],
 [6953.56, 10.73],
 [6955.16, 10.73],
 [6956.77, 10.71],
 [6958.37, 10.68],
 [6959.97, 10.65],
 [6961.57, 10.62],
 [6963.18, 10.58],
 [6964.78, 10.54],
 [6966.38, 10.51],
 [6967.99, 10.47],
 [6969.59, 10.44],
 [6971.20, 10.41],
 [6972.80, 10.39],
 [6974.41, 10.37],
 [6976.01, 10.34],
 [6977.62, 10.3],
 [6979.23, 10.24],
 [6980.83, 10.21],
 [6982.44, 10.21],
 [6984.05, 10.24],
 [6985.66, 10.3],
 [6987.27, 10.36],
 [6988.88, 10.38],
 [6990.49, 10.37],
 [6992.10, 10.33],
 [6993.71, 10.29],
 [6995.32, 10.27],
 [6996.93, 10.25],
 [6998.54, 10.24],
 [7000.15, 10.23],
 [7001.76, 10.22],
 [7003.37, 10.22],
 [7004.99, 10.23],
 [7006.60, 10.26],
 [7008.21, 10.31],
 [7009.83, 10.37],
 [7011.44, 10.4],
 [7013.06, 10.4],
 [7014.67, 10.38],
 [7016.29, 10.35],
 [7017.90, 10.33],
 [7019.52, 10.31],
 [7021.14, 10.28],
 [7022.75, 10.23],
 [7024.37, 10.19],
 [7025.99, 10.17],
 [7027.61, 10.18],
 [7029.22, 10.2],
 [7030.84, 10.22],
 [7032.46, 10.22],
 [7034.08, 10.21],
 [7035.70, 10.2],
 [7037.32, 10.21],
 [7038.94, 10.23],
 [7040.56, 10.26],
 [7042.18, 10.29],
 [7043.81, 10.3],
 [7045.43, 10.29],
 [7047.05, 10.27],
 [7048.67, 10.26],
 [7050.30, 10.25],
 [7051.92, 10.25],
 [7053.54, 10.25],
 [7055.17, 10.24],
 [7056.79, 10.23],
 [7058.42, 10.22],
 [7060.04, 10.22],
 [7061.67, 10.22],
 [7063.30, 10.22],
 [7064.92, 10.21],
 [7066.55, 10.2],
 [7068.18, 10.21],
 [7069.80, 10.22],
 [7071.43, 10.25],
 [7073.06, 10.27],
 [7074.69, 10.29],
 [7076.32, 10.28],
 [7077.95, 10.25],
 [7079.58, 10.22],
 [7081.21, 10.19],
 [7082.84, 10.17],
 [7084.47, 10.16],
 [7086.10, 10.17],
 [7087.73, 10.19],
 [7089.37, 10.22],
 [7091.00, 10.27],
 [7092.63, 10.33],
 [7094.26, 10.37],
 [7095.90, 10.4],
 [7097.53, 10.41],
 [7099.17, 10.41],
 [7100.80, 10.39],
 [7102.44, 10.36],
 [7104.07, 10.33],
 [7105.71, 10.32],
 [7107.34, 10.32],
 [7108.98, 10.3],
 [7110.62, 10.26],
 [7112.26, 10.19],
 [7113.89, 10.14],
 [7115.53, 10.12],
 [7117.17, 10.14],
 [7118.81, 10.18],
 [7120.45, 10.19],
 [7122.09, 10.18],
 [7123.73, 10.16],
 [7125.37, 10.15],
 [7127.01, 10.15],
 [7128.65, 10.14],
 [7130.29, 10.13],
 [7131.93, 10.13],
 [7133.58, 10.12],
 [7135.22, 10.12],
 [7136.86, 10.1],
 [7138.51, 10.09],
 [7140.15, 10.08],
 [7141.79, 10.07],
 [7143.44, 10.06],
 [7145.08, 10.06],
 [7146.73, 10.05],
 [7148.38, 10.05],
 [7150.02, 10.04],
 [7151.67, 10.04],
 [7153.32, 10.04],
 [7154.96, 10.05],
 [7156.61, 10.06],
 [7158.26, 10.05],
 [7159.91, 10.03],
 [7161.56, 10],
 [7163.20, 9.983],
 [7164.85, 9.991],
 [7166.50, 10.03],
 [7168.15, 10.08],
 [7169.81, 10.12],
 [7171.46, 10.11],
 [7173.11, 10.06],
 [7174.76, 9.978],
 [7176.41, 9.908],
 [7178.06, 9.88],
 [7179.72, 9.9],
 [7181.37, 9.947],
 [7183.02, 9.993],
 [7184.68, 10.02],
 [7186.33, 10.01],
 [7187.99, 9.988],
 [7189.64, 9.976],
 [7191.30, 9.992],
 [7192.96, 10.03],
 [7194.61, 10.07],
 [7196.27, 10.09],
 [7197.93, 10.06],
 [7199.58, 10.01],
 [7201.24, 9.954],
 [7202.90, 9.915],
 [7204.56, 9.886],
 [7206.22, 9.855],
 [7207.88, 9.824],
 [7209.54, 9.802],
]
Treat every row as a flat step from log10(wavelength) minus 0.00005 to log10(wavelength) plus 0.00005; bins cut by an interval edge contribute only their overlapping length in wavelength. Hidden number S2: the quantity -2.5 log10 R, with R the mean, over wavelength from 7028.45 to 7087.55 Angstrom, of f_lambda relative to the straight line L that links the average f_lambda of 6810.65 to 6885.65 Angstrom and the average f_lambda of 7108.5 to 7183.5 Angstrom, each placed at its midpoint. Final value 0.01 mag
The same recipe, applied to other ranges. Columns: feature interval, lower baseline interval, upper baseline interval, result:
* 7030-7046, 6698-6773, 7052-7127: 0.01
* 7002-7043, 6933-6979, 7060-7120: 0.01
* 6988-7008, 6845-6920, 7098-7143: 0.02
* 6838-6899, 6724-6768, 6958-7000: -0.01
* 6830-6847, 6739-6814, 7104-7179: 0.01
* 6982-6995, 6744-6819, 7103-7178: 0.02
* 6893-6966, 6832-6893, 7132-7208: 0.00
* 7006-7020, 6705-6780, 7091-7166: 0.01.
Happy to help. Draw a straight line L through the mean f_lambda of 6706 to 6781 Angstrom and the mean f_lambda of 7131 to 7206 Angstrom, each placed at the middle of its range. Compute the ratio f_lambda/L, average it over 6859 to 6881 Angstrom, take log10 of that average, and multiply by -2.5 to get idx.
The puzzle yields -0.01 mag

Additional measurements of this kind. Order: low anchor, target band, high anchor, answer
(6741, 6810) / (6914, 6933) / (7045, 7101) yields 0.01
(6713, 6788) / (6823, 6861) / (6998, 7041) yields 0.00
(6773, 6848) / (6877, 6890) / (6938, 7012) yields -0.02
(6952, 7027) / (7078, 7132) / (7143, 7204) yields -0.01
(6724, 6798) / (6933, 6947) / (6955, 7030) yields -0.01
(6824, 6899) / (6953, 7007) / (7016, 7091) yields 0.01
